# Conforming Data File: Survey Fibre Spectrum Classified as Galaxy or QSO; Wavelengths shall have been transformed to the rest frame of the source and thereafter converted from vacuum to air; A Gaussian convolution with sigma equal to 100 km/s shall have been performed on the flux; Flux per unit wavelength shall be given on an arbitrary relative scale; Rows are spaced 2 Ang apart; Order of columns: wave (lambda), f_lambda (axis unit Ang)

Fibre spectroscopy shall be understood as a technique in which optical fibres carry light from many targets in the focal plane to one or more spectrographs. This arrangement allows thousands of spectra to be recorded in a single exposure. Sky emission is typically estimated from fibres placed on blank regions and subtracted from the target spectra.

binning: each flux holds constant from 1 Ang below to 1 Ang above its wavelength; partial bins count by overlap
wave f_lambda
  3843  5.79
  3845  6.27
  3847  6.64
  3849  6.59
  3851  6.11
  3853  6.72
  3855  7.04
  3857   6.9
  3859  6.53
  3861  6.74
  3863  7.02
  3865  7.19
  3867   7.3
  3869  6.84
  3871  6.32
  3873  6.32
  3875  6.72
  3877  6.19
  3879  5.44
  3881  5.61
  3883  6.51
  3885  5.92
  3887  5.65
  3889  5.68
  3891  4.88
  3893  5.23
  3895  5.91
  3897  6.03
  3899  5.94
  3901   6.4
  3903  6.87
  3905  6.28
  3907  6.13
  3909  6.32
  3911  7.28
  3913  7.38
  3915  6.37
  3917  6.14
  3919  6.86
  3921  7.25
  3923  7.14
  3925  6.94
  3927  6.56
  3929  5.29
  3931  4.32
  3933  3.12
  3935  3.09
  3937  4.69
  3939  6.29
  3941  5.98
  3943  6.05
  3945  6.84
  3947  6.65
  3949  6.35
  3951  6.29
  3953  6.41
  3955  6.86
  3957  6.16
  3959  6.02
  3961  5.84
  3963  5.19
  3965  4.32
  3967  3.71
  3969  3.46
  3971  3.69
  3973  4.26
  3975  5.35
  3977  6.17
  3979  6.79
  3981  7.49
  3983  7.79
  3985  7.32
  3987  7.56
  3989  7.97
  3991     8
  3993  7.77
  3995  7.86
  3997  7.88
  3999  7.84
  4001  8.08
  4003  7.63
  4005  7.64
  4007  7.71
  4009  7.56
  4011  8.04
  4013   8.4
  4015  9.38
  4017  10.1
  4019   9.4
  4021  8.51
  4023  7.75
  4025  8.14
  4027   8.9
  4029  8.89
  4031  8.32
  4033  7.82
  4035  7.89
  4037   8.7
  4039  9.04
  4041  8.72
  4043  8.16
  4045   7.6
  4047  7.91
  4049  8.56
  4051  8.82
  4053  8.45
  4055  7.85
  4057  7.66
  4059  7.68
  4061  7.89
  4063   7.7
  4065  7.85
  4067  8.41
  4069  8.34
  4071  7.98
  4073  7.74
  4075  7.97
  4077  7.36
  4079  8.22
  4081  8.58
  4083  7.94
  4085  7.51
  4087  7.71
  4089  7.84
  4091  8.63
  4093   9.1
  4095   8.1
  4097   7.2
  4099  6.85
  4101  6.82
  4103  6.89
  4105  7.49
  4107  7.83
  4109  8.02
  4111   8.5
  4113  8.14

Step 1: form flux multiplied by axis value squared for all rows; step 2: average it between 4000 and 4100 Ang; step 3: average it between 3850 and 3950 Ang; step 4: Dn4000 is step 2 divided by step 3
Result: 1.42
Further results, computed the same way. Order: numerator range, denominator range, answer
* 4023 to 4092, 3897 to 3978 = 1.49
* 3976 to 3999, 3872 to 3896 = 1.36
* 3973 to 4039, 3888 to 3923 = 1.32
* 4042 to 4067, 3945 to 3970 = 1.49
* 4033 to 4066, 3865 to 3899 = 1.46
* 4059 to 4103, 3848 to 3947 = 1.39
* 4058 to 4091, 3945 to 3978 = 1.54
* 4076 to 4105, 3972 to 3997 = 1.16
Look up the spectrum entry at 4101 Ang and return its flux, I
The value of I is 6.82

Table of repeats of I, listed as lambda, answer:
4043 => 8.16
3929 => 5.29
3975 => 5.35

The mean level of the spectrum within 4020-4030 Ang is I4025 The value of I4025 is 8.44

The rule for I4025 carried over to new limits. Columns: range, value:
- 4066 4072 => 8.24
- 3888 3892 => 5.28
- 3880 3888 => 5.92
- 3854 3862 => 6.8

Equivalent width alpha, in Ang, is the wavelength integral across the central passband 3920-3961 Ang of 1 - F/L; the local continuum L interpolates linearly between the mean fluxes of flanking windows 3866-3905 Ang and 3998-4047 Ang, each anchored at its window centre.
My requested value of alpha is 6.3 Ang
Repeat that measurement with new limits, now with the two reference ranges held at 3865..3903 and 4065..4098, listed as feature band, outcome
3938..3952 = 0.73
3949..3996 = 5.32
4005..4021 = -2.64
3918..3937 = 2.75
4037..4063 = -1.59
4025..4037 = -1.33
